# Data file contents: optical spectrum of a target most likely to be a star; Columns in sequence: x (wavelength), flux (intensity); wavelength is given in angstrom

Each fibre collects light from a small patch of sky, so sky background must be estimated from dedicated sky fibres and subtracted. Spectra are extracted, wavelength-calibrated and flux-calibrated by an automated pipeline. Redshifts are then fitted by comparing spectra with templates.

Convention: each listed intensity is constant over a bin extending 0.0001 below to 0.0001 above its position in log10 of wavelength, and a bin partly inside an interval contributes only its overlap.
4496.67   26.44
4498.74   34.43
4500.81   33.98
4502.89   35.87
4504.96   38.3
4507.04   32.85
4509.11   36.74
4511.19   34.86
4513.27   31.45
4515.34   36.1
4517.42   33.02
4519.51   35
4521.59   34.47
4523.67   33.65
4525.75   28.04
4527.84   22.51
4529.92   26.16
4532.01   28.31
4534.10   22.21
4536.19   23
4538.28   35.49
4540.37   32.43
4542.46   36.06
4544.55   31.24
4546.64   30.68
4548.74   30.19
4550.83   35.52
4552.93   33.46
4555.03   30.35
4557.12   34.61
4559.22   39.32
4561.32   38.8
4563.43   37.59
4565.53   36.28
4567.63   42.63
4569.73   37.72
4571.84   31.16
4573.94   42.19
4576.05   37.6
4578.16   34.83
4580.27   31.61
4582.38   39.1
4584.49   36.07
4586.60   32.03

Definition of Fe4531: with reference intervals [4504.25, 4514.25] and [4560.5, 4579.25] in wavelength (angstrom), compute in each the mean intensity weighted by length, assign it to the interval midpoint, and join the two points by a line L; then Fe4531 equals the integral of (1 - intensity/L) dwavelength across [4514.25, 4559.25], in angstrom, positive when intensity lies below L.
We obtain 6.0 angstrom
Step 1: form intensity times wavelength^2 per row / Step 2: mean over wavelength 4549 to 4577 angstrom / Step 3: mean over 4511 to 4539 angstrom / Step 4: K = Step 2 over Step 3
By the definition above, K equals 1.23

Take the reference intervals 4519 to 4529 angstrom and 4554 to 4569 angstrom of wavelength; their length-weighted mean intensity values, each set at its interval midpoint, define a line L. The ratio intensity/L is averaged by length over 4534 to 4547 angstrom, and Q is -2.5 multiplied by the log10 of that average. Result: 0.09 mag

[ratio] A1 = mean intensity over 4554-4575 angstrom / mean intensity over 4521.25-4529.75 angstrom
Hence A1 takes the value 1.28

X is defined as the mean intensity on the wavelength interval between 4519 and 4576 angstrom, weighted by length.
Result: 33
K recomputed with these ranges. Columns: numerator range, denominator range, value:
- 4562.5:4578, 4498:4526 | 1.13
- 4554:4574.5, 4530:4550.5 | 1.25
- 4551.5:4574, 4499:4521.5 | 1.07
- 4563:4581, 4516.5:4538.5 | 1.30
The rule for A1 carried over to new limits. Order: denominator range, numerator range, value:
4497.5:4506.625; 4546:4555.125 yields 0.92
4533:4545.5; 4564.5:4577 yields 1.26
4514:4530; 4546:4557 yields 1.03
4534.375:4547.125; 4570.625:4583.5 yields 1.17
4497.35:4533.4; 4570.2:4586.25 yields 1.11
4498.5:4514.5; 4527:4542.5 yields 0.80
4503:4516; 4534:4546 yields 0.88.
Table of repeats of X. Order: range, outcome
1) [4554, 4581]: 36.6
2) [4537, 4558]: 32.9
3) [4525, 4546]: 28.6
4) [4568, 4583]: 36.5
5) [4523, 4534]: 27.1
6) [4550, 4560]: 34.5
